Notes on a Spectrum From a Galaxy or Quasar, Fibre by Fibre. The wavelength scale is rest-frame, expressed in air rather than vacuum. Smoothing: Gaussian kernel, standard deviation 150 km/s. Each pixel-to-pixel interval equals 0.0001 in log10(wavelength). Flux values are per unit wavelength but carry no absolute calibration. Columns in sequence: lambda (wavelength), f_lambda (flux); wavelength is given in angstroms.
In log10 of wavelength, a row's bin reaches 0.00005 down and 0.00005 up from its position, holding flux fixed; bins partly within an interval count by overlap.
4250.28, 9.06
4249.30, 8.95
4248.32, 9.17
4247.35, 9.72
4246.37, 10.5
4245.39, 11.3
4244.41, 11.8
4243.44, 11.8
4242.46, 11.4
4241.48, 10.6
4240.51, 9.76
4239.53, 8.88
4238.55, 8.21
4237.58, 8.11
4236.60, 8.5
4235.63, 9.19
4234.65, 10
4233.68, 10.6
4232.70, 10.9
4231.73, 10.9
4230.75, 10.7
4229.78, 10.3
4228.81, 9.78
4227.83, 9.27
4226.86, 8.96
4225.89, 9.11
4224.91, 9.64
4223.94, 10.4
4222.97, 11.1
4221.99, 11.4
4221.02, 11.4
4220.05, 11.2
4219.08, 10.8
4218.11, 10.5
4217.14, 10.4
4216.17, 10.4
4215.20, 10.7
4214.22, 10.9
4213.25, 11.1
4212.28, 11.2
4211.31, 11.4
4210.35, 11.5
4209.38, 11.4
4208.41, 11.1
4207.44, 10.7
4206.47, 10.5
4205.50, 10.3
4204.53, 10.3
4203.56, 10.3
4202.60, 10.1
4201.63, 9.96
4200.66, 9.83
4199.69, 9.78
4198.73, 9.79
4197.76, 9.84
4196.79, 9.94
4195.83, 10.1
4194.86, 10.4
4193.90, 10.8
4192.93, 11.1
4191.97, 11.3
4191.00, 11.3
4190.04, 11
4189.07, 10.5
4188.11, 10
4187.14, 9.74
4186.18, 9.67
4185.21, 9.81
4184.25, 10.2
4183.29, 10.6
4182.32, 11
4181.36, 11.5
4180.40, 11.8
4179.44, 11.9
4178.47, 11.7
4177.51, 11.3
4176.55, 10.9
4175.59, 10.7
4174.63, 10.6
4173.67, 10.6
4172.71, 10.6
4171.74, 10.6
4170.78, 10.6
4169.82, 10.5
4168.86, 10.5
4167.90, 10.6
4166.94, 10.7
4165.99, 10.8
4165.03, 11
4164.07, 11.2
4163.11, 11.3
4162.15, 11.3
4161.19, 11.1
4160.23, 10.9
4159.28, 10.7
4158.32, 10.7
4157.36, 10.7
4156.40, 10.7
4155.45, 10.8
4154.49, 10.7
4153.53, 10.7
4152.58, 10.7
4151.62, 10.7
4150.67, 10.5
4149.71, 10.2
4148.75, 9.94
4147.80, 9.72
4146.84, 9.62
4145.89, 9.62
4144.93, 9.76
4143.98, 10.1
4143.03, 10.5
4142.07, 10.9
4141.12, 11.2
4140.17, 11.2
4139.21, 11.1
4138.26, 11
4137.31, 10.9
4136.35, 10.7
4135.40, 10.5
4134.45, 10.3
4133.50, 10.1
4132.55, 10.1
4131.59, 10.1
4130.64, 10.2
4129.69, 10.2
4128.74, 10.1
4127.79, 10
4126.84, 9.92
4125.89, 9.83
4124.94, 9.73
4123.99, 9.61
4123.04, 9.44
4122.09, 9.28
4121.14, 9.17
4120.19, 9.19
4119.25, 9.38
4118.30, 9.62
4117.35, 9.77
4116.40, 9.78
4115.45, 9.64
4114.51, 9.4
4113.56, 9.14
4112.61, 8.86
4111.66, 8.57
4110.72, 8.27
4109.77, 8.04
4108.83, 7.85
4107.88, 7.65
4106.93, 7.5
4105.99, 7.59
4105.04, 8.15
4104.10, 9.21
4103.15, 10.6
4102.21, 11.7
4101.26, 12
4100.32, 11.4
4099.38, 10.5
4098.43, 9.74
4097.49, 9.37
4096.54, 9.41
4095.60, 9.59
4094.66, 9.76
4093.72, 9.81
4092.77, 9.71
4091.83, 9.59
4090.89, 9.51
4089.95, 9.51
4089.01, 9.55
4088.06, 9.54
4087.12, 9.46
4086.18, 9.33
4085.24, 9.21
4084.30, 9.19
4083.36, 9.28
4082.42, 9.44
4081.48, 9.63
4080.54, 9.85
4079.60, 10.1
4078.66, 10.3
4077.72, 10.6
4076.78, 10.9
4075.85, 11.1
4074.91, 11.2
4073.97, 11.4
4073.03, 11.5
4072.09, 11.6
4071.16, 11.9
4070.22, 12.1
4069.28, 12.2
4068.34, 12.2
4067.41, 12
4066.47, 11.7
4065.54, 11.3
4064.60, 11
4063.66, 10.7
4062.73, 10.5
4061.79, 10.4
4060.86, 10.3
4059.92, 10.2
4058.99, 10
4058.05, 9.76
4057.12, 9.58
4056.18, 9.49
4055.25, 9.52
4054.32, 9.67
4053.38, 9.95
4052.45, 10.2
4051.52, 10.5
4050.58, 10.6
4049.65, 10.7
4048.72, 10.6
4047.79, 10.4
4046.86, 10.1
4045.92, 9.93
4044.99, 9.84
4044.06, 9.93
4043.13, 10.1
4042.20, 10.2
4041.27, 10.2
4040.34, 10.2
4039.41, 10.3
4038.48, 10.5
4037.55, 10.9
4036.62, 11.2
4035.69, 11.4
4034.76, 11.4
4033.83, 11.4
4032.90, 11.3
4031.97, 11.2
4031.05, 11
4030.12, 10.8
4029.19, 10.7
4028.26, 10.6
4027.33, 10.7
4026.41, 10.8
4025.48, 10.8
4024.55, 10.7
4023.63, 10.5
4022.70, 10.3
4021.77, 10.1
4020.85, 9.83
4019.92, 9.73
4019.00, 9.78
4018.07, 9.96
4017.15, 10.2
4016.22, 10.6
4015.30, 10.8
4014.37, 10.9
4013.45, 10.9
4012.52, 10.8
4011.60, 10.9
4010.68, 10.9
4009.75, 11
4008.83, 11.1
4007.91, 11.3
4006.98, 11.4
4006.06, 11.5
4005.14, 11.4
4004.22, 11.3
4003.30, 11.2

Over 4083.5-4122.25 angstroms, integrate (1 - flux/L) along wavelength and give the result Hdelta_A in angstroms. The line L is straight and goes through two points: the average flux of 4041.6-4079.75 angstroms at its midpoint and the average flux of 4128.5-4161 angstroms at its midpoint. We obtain 4.3 angstroms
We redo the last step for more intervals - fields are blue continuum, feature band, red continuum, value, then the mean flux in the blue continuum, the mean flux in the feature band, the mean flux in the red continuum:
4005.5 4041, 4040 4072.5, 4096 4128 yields -1.0 angstroms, 10.7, 10.6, 9.39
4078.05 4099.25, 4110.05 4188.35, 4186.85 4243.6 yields -2.9 angstroms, 9.6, 10.3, 10.3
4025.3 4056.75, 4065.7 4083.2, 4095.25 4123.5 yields -2.0 angstroms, 10.5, 11.1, 9.33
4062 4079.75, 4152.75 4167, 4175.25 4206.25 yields -0.2 angstroms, 11.3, 10.9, 10.5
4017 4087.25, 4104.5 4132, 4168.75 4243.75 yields 3.5 angstroms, 10.5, 9.17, 10.5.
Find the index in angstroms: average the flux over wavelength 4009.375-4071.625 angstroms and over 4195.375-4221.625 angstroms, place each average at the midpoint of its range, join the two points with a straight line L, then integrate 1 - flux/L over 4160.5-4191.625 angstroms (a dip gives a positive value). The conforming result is -0.64 angstroms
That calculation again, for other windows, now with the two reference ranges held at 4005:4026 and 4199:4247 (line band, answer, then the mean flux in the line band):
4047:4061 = 0.7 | 10.1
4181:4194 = -0.2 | 10.6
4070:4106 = 1.5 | 10.1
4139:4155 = 0.1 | 10.4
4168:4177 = -0.1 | 10.6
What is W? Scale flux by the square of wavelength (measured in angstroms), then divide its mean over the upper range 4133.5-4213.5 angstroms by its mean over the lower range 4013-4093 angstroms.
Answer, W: 1.1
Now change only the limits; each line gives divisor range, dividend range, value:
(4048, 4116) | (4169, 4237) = 1.11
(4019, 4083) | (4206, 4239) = 1.06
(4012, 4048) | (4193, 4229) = 1.08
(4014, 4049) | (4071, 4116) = 0.95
